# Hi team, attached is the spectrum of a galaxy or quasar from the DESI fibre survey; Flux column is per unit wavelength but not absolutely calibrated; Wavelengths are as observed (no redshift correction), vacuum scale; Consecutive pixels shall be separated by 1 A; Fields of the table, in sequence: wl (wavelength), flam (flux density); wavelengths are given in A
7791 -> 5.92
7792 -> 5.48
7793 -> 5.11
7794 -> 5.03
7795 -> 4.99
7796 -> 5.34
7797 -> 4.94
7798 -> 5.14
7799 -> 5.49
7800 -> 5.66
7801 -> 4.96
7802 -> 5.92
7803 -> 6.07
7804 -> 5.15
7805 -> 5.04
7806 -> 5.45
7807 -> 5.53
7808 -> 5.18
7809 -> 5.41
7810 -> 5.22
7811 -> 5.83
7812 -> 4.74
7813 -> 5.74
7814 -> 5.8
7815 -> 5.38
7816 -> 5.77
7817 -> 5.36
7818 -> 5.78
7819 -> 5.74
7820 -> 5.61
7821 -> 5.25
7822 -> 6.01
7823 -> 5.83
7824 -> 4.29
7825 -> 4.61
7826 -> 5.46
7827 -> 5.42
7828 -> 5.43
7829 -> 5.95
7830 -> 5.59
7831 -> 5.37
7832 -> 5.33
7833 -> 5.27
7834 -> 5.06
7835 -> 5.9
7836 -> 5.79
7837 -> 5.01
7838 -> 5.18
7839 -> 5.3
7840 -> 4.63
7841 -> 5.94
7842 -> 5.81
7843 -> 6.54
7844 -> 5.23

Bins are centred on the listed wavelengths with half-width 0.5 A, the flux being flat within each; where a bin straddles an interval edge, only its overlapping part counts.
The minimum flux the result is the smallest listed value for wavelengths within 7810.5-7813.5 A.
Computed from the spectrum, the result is 4.74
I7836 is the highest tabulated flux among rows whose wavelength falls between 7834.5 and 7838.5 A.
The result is 5.9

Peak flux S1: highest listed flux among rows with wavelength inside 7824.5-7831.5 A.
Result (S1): 5.95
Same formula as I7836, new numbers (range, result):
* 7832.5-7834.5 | 5.27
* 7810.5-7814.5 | 5.83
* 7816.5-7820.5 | 5.78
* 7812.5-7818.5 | 5.8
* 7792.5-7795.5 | 5.11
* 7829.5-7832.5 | 5.59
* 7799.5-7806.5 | 6.07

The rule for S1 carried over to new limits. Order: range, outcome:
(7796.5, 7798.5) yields 5.14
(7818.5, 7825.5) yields 6.01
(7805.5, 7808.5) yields 5.53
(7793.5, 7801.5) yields 5.66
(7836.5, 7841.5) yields 5.94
